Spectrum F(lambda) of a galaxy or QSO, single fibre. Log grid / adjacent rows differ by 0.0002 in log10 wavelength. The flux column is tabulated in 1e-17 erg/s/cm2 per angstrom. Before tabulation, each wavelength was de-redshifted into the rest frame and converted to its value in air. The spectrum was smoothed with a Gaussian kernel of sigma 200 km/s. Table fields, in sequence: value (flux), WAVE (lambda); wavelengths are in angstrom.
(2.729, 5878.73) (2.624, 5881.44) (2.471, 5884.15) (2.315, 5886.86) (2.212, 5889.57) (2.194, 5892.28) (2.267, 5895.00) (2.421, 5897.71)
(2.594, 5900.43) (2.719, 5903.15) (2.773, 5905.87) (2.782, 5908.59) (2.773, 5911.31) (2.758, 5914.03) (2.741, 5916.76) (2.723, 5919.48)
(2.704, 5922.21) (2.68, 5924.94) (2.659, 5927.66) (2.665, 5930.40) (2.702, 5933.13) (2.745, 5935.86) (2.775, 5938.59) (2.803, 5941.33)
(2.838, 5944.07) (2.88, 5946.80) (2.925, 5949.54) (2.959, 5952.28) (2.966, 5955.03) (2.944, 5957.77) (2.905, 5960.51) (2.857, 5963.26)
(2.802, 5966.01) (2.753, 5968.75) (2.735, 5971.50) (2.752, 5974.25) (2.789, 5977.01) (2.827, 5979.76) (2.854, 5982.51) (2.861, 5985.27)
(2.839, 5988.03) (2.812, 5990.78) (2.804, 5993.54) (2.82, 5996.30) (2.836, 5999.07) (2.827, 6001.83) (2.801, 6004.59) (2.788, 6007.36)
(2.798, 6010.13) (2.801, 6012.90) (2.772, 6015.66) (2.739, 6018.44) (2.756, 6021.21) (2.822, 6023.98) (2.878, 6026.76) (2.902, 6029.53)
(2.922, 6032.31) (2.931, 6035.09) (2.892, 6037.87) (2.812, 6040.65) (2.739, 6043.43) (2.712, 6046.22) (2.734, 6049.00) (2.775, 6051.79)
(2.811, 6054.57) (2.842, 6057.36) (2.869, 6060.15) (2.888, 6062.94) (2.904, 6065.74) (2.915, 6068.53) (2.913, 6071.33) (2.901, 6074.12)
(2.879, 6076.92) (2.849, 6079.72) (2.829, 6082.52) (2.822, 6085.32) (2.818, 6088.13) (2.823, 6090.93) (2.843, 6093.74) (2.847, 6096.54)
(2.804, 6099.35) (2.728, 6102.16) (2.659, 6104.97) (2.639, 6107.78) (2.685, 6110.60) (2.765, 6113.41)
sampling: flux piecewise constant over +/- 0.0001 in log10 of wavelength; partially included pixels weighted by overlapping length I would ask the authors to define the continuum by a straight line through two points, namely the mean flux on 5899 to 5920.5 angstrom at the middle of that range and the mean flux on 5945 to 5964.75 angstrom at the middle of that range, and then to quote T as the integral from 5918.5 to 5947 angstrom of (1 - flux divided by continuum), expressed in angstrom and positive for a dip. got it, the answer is 0.89 angstrom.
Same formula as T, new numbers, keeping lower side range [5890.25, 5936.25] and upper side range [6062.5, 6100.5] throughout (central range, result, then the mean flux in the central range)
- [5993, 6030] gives -0.6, 2.81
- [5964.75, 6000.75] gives -1.1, 2.81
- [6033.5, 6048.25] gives -0.1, 2.82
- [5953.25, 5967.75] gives -1.1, 2.89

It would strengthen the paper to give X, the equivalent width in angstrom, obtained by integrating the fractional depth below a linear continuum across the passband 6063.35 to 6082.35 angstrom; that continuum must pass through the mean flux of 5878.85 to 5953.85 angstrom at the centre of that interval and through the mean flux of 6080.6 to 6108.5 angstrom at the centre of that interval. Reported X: -0.8 angstrom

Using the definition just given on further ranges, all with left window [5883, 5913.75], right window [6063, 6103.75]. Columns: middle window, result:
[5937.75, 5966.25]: -2.98 angstrom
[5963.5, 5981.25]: -0.91 angstrom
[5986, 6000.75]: -0.77 angstrom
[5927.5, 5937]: -0.45 angstrom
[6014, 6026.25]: -0.21 angstrom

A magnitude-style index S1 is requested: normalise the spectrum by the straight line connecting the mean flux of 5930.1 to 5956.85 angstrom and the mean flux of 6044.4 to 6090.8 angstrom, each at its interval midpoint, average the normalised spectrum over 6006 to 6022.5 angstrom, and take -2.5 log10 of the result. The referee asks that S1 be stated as 0.02 mag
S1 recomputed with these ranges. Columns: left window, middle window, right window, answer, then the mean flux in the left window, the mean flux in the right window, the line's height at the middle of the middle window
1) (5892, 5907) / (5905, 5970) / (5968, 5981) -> -0.062 mag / 2.51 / 2.77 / 2.64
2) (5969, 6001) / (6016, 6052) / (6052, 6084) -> 0.011 mag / 2.81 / 2.87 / 2.84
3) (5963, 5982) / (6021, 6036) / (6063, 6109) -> -0.026 mag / 2.79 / 2.83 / 2.81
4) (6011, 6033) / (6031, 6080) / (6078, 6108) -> -0.016 mag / 2.82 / 2.79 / 2.81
